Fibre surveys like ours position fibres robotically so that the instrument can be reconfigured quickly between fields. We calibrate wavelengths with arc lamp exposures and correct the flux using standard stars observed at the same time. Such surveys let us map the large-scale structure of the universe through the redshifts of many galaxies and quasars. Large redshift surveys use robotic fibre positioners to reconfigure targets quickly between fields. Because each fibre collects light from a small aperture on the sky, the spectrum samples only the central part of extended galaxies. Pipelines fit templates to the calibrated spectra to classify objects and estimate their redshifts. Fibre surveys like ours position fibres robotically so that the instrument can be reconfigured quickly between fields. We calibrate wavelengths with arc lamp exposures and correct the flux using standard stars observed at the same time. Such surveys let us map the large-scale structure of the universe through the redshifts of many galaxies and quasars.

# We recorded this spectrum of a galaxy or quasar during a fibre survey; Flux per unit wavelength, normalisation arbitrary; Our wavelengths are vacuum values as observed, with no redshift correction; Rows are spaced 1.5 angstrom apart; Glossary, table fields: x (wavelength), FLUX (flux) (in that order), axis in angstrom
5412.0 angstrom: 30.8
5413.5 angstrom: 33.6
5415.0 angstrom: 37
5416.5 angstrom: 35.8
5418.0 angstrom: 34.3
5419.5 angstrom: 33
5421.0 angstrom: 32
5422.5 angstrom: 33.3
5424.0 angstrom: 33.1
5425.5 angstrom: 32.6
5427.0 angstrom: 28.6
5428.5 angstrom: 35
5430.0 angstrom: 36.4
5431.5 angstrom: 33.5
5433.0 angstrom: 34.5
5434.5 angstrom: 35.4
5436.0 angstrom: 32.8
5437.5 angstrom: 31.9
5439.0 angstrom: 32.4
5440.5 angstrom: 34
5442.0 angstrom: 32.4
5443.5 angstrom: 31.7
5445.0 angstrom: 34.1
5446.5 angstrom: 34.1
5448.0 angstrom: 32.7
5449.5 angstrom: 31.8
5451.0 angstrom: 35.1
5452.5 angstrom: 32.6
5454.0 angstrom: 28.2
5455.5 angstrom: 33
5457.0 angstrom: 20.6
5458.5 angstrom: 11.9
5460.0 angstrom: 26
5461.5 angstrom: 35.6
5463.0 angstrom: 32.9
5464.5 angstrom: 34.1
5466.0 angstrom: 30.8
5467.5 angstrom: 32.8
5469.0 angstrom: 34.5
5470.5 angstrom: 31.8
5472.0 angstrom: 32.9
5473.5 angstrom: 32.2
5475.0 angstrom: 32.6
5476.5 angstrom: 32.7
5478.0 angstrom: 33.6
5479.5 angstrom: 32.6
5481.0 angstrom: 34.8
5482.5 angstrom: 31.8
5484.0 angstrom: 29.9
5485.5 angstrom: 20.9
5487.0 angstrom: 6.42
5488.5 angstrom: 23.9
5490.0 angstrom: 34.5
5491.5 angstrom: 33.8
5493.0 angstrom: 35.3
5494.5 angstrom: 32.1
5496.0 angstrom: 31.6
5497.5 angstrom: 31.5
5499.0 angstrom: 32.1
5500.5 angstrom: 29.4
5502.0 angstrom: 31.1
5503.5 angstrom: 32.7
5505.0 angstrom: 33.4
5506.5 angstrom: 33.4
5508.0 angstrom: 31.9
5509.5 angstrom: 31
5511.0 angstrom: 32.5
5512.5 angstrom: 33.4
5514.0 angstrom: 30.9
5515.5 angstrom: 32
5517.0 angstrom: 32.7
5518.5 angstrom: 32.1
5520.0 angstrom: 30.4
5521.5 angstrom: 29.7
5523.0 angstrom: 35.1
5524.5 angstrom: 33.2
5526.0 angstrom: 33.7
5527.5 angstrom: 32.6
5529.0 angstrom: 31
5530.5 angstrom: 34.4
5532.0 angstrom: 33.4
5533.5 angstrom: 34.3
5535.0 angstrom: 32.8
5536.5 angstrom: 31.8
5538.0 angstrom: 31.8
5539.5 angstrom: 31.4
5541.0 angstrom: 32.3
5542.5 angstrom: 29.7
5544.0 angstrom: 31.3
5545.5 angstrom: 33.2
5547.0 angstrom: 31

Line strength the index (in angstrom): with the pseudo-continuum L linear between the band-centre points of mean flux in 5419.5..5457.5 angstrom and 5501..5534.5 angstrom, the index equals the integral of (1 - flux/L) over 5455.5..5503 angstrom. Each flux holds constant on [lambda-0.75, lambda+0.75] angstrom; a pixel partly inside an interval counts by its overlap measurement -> 3.7 angstrom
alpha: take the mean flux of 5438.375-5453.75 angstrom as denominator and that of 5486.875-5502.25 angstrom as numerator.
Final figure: 0.91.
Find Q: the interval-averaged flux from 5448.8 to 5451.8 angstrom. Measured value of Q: 33.5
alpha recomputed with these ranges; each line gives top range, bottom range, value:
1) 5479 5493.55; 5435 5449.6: 0.86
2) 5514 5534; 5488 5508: 1.02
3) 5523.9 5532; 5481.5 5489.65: 1.40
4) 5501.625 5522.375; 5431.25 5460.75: 1.04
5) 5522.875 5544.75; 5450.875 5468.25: 1.11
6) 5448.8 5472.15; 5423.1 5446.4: 0.91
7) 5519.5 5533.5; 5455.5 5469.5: 1.13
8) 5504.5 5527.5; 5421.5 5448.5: 0.97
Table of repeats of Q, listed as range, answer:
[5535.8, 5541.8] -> 31.8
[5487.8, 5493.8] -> 31.9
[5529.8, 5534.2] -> 34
